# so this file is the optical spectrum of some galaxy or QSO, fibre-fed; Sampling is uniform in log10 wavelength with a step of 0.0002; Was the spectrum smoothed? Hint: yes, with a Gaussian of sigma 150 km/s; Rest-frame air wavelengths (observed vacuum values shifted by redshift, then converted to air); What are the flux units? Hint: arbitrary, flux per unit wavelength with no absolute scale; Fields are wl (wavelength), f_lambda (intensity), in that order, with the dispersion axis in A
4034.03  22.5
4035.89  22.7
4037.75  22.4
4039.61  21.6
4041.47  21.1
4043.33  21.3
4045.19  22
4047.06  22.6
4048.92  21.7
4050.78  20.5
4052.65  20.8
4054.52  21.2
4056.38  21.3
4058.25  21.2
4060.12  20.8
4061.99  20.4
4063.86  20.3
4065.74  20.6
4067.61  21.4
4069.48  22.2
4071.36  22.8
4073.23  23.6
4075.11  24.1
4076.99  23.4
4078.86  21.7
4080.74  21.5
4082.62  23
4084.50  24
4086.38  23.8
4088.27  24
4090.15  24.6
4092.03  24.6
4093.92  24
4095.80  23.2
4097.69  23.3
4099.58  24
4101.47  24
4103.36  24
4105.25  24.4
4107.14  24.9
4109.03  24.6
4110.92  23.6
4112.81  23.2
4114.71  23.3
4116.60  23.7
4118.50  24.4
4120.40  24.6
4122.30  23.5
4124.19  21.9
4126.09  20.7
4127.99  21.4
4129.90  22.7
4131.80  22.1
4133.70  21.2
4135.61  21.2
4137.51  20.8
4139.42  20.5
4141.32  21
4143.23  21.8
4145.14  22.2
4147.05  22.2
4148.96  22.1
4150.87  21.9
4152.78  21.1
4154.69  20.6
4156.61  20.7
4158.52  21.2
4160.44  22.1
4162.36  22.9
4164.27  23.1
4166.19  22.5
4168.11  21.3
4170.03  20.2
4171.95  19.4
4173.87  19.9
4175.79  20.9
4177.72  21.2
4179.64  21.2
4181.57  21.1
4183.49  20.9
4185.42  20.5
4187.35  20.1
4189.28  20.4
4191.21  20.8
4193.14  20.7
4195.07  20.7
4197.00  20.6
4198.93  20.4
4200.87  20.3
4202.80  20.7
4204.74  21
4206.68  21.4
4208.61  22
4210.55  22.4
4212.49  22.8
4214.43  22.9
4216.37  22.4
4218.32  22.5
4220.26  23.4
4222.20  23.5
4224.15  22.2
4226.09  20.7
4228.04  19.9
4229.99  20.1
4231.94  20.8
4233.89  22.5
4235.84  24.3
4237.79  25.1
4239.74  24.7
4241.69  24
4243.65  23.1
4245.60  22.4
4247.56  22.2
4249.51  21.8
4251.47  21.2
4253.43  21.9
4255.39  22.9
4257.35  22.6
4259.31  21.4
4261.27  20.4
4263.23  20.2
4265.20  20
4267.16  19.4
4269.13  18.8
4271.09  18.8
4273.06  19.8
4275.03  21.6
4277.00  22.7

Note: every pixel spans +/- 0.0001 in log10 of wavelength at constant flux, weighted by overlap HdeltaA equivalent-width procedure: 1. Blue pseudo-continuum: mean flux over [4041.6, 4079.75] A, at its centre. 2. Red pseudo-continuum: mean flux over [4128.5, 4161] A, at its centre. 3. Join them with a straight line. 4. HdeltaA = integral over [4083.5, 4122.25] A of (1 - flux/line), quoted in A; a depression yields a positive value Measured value -4.33 A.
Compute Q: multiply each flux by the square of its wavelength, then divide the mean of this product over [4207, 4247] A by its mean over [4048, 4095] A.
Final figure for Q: 1.09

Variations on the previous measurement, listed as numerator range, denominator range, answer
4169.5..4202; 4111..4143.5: 0.95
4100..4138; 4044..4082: 1.09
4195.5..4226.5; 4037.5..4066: 1.11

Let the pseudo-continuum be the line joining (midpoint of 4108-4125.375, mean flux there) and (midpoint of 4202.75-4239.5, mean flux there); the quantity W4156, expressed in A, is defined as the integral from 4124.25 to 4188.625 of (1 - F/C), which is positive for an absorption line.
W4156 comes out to 5.0 A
